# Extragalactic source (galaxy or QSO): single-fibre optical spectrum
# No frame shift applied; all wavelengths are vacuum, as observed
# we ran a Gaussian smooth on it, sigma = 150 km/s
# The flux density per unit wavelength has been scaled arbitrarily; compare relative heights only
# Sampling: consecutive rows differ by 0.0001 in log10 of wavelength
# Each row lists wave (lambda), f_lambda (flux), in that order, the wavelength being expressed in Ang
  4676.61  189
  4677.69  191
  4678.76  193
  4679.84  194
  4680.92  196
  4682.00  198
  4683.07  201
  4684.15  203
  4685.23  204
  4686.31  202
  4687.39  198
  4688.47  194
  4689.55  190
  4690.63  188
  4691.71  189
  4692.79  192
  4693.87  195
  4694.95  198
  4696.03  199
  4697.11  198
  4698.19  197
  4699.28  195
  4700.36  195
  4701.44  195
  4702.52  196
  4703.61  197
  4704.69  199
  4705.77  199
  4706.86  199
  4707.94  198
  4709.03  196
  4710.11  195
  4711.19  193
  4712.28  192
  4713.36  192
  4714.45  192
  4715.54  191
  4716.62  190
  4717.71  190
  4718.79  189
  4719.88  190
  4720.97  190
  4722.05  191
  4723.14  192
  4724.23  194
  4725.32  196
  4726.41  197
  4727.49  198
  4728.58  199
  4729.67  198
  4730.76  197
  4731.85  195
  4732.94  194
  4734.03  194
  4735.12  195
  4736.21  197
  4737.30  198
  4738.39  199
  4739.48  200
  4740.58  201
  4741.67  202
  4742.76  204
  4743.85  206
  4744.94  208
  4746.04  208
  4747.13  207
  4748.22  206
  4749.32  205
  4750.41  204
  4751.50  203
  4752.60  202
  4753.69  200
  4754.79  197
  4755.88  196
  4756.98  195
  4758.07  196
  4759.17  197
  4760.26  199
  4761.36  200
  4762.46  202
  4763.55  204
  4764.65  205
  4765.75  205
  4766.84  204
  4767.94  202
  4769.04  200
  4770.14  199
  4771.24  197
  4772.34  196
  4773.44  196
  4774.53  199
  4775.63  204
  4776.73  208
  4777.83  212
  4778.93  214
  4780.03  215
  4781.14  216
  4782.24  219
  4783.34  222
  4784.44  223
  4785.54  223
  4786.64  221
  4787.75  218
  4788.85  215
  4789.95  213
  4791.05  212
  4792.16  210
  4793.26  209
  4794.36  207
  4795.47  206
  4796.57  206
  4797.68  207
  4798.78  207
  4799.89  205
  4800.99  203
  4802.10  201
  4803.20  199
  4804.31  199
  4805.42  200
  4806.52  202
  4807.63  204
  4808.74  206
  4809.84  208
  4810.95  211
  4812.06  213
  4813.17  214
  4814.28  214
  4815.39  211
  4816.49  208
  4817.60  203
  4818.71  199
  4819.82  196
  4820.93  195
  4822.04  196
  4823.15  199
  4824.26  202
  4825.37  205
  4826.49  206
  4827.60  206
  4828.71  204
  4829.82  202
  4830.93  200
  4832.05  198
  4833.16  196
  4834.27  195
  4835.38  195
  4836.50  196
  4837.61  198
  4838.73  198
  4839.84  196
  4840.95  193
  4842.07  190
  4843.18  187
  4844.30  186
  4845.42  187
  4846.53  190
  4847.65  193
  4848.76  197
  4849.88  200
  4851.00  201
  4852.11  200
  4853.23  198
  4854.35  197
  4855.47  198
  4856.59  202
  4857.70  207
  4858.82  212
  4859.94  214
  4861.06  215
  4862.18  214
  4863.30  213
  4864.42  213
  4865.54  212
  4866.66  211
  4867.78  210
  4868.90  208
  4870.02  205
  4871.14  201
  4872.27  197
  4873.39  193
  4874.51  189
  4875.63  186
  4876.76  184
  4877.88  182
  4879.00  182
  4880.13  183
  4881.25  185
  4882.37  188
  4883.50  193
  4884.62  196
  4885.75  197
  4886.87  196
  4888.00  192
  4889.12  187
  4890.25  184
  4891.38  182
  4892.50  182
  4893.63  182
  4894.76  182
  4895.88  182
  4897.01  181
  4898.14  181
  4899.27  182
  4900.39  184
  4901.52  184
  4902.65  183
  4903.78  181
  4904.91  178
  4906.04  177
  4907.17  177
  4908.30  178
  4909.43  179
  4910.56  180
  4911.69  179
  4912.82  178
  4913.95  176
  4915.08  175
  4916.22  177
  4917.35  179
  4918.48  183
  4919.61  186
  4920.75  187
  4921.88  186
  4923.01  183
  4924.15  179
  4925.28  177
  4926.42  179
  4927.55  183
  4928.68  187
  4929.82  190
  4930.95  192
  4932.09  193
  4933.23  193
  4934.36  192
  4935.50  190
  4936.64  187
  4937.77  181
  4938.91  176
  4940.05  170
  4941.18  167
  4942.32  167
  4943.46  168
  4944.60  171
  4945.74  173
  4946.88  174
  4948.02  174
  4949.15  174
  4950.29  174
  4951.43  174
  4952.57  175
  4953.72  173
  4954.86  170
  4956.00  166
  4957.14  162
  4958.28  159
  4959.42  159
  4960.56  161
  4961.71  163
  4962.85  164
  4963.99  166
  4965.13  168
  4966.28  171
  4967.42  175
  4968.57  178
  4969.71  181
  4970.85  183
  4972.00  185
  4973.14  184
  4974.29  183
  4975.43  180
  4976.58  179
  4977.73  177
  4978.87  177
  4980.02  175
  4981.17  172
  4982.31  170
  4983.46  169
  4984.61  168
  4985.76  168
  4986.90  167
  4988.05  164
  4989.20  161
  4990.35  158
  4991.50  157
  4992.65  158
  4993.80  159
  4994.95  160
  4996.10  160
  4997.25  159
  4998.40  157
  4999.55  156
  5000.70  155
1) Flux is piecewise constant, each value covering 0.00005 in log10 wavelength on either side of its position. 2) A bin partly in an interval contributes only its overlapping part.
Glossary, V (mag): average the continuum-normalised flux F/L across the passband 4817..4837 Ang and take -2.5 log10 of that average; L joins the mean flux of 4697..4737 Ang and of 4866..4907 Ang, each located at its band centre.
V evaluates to -0.05 mag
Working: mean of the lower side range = 195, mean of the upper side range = 189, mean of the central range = 200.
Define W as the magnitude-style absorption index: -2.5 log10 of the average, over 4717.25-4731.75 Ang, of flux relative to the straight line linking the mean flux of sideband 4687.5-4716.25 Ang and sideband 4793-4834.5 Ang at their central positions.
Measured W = 0.014 mag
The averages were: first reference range 195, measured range 194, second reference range 204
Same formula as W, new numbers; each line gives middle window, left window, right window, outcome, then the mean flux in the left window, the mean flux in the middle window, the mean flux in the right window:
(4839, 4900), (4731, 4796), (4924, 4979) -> -0.04 mag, 205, 195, 176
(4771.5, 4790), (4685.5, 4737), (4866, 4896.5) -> -0.10 mag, 195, 212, 191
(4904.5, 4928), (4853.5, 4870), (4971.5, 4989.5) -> 0.07 mag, 209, 180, 174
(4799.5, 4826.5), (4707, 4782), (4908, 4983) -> -0.07 mag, 199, 204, 177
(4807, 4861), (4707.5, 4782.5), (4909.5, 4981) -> -0.06 mag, 199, 201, 177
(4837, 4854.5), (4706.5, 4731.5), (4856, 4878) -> 0.04 mag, 194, 194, 204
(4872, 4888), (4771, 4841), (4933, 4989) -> 0.00 mag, 206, 189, 173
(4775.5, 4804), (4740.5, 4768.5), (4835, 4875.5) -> -0.05 mag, 202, 211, 200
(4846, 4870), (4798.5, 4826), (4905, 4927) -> -0.06 mag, 204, 205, 180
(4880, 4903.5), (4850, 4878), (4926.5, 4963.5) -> 0.04 mag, 203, 186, 175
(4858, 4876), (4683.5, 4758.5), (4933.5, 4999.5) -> -0.14 mag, 197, 206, 171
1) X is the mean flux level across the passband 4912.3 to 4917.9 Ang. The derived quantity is 177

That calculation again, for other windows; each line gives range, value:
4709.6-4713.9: 193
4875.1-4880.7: 183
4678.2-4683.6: 197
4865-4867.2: 212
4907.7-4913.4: 179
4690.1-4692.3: 189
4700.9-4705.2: 197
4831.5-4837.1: 196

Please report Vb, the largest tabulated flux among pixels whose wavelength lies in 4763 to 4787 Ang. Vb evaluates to 223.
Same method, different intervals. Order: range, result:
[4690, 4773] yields 208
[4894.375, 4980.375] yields 193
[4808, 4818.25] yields 214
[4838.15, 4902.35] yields 215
